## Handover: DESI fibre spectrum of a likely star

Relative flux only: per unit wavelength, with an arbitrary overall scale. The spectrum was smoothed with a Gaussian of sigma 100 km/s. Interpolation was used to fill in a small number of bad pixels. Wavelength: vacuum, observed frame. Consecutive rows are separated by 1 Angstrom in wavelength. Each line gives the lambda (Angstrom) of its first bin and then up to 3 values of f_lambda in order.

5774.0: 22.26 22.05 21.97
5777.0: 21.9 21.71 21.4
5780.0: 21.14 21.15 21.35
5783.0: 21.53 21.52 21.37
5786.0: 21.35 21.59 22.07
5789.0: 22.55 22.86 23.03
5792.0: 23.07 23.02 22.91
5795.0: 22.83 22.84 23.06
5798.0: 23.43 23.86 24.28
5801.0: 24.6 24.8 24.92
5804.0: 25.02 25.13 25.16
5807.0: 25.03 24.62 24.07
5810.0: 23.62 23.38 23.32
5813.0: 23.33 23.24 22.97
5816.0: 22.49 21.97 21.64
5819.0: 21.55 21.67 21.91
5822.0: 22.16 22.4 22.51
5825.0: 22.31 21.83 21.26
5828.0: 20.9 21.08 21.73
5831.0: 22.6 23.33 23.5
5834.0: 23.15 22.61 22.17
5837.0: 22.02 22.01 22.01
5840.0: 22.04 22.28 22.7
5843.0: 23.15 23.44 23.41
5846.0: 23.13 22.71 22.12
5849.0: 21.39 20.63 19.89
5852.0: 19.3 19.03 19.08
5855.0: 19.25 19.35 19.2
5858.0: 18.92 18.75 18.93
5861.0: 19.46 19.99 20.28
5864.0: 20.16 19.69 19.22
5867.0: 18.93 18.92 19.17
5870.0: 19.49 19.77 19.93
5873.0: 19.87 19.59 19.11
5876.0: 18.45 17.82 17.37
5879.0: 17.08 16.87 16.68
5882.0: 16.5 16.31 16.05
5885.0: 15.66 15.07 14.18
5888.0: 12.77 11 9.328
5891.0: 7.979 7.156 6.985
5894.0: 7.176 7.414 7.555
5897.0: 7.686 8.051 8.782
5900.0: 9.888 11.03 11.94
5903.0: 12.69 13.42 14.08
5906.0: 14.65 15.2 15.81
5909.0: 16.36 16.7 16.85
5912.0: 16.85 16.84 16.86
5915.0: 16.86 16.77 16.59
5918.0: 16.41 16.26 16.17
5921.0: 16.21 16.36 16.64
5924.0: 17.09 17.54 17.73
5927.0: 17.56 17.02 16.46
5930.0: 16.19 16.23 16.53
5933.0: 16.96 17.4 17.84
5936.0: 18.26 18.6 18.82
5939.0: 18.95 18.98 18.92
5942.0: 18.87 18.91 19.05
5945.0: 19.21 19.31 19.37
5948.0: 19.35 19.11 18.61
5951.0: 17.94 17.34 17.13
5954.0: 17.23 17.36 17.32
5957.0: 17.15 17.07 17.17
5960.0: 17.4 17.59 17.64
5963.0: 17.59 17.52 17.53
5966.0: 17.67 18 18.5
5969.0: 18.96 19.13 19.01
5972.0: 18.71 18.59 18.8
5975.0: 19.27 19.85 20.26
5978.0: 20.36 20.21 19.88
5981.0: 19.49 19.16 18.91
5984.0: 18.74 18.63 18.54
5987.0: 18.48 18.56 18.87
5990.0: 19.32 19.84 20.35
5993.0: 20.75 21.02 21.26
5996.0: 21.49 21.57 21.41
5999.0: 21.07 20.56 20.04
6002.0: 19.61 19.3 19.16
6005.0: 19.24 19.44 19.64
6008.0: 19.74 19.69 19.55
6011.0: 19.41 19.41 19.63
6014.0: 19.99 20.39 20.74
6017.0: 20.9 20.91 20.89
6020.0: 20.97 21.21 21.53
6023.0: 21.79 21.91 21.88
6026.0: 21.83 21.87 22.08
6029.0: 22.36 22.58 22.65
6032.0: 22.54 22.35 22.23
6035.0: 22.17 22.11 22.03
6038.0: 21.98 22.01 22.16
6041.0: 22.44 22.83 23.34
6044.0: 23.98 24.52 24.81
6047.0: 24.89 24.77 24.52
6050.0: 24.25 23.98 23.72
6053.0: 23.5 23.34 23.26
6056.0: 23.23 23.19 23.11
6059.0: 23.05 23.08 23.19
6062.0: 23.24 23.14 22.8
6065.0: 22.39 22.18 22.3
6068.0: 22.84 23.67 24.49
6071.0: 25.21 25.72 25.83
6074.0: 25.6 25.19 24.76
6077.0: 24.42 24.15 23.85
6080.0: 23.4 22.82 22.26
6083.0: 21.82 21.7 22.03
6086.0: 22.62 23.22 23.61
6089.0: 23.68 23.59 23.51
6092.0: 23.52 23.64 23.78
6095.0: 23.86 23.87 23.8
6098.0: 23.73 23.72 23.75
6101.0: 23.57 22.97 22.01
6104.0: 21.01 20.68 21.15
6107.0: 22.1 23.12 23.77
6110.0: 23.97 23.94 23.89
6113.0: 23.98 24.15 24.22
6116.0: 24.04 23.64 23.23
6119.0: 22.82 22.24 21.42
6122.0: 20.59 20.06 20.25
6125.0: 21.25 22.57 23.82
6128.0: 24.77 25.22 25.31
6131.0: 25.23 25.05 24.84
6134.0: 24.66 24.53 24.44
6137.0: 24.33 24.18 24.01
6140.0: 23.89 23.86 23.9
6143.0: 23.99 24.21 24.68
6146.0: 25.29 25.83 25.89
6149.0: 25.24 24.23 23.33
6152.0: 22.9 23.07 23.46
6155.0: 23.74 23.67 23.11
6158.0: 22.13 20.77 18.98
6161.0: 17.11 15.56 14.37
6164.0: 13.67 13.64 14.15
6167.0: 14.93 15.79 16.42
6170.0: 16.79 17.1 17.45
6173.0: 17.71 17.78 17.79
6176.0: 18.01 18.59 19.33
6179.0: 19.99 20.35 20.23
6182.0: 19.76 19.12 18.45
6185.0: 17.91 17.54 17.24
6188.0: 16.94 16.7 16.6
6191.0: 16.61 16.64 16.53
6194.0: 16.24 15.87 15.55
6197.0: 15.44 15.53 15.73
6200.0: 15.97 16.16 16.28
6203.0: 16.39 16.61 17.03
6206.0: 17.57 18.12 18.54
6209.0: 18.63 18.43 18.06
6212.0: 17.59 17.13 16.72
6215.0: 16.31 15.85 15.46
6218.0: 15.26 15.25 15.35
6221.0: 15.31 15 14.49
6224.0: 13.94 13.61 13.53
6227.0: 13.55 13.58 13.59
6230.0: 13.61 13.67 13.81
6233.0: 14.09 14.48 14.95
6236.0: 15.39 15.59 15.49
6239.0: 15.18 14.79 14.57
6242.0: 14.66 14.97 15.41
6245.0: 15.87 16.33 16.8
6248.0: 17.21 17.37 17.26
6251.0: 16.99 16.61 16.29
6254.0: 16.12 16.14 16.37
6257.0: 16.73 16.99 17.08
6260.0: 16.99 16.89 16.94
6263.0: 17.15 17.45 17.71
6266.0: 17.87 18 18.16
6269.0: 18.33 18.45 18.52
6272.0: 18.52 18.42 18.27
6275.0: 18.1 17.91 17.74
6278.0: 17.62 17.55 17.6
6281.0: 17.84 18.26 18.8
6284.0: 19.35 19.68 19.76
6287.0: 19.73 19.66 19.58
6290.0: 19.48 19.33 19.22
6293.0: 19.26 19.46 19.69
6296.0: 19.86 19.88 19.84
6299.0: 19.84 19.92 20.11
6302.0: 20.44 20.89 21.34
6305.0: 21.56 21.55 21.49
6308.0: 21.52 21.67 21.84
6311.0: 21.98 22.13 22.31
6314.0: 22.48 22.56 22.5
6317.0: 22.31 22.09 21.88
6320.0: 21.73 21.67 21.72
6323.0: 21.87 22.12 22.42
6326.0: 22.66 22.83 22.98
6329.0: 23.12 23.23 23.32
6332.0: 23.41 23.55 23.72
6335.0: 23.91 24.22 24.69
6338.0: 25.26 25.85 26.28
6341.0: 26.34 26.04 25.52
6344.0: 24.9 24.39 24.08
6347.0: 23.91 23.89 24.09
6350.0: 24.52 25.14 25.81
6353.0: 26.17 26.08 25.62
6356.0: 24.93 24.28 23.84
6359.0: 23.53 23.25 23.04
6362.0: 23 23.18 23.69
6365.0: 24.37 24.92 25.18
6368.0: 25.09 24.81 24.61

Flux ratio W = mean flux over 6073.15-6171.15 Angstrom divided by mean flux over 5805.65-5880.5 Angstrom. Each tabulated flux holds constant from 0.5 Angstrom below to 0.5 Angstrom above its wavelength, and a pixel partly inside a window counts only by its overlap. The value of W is 1.1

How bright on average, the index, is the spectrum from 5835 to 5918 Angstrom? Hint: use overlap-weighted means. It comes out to 17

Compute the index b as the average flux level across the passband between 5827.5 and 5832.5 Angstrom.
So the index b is 21.9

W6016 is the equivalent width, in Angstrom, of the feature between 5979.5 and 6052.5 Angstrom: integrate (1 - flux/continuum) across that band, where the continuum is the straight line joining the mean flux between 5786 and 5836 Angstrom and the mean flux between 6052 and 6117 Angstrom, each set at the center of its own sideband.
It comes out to 6.64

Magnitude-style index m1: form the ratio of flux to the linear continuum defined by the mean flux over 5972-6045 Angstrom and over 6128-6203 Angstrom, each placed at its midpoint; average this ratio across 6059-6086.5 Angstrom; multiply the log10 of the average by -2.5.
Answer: -0.15 mag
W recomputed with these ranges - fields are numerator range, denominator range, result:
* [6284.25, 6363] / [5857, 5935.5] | 1.44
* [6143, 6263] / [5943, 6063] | 0.85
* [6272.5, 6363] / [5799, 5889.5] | 1.06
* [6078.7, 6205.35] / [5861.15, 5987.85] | 1.26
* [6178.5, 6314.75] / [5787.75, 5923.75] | 0.92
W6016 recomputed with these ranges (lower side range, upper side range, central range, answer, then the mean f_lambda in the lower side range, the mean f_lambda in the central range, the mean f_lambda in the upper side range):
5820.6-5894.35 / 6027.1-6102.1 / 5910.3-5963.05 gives 8.13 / 19.1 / 17.6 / 23.4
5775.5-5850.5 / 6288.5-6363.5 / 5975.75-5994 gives 2.56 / 22.7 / 19.5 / 22.7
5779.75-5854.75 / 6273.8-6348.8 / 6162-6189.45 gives 5.70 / 22.5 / 17.3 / 21.6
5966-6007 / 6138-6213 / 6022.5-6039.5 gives -2.35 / 19.6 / 22.1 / 19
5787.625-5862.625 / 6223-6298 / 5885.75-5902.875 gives 9.43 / 22.3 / 9.63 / 17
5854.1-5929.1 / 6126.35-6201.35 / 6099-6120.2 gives -4.20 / 15.7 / 23.1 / 20.1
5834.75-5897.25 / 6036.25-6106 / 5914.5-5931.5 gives 2.37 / 17.9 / 16.7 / 23.4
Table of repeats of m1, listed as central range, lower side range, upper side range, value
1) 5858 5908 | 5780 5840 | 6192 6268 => 0.40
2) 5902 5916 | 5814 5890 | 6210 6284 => 0.25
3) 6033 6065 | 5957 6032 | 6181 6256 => -0.22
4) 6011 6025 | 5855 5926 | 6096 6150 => -0.04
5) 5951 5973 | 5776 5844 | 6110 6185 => 0.24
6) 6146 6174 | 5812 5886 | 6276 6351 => 0.09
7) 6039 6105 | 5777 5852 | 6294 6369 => -0.03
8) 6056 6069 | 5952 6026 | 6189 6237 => -0.25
